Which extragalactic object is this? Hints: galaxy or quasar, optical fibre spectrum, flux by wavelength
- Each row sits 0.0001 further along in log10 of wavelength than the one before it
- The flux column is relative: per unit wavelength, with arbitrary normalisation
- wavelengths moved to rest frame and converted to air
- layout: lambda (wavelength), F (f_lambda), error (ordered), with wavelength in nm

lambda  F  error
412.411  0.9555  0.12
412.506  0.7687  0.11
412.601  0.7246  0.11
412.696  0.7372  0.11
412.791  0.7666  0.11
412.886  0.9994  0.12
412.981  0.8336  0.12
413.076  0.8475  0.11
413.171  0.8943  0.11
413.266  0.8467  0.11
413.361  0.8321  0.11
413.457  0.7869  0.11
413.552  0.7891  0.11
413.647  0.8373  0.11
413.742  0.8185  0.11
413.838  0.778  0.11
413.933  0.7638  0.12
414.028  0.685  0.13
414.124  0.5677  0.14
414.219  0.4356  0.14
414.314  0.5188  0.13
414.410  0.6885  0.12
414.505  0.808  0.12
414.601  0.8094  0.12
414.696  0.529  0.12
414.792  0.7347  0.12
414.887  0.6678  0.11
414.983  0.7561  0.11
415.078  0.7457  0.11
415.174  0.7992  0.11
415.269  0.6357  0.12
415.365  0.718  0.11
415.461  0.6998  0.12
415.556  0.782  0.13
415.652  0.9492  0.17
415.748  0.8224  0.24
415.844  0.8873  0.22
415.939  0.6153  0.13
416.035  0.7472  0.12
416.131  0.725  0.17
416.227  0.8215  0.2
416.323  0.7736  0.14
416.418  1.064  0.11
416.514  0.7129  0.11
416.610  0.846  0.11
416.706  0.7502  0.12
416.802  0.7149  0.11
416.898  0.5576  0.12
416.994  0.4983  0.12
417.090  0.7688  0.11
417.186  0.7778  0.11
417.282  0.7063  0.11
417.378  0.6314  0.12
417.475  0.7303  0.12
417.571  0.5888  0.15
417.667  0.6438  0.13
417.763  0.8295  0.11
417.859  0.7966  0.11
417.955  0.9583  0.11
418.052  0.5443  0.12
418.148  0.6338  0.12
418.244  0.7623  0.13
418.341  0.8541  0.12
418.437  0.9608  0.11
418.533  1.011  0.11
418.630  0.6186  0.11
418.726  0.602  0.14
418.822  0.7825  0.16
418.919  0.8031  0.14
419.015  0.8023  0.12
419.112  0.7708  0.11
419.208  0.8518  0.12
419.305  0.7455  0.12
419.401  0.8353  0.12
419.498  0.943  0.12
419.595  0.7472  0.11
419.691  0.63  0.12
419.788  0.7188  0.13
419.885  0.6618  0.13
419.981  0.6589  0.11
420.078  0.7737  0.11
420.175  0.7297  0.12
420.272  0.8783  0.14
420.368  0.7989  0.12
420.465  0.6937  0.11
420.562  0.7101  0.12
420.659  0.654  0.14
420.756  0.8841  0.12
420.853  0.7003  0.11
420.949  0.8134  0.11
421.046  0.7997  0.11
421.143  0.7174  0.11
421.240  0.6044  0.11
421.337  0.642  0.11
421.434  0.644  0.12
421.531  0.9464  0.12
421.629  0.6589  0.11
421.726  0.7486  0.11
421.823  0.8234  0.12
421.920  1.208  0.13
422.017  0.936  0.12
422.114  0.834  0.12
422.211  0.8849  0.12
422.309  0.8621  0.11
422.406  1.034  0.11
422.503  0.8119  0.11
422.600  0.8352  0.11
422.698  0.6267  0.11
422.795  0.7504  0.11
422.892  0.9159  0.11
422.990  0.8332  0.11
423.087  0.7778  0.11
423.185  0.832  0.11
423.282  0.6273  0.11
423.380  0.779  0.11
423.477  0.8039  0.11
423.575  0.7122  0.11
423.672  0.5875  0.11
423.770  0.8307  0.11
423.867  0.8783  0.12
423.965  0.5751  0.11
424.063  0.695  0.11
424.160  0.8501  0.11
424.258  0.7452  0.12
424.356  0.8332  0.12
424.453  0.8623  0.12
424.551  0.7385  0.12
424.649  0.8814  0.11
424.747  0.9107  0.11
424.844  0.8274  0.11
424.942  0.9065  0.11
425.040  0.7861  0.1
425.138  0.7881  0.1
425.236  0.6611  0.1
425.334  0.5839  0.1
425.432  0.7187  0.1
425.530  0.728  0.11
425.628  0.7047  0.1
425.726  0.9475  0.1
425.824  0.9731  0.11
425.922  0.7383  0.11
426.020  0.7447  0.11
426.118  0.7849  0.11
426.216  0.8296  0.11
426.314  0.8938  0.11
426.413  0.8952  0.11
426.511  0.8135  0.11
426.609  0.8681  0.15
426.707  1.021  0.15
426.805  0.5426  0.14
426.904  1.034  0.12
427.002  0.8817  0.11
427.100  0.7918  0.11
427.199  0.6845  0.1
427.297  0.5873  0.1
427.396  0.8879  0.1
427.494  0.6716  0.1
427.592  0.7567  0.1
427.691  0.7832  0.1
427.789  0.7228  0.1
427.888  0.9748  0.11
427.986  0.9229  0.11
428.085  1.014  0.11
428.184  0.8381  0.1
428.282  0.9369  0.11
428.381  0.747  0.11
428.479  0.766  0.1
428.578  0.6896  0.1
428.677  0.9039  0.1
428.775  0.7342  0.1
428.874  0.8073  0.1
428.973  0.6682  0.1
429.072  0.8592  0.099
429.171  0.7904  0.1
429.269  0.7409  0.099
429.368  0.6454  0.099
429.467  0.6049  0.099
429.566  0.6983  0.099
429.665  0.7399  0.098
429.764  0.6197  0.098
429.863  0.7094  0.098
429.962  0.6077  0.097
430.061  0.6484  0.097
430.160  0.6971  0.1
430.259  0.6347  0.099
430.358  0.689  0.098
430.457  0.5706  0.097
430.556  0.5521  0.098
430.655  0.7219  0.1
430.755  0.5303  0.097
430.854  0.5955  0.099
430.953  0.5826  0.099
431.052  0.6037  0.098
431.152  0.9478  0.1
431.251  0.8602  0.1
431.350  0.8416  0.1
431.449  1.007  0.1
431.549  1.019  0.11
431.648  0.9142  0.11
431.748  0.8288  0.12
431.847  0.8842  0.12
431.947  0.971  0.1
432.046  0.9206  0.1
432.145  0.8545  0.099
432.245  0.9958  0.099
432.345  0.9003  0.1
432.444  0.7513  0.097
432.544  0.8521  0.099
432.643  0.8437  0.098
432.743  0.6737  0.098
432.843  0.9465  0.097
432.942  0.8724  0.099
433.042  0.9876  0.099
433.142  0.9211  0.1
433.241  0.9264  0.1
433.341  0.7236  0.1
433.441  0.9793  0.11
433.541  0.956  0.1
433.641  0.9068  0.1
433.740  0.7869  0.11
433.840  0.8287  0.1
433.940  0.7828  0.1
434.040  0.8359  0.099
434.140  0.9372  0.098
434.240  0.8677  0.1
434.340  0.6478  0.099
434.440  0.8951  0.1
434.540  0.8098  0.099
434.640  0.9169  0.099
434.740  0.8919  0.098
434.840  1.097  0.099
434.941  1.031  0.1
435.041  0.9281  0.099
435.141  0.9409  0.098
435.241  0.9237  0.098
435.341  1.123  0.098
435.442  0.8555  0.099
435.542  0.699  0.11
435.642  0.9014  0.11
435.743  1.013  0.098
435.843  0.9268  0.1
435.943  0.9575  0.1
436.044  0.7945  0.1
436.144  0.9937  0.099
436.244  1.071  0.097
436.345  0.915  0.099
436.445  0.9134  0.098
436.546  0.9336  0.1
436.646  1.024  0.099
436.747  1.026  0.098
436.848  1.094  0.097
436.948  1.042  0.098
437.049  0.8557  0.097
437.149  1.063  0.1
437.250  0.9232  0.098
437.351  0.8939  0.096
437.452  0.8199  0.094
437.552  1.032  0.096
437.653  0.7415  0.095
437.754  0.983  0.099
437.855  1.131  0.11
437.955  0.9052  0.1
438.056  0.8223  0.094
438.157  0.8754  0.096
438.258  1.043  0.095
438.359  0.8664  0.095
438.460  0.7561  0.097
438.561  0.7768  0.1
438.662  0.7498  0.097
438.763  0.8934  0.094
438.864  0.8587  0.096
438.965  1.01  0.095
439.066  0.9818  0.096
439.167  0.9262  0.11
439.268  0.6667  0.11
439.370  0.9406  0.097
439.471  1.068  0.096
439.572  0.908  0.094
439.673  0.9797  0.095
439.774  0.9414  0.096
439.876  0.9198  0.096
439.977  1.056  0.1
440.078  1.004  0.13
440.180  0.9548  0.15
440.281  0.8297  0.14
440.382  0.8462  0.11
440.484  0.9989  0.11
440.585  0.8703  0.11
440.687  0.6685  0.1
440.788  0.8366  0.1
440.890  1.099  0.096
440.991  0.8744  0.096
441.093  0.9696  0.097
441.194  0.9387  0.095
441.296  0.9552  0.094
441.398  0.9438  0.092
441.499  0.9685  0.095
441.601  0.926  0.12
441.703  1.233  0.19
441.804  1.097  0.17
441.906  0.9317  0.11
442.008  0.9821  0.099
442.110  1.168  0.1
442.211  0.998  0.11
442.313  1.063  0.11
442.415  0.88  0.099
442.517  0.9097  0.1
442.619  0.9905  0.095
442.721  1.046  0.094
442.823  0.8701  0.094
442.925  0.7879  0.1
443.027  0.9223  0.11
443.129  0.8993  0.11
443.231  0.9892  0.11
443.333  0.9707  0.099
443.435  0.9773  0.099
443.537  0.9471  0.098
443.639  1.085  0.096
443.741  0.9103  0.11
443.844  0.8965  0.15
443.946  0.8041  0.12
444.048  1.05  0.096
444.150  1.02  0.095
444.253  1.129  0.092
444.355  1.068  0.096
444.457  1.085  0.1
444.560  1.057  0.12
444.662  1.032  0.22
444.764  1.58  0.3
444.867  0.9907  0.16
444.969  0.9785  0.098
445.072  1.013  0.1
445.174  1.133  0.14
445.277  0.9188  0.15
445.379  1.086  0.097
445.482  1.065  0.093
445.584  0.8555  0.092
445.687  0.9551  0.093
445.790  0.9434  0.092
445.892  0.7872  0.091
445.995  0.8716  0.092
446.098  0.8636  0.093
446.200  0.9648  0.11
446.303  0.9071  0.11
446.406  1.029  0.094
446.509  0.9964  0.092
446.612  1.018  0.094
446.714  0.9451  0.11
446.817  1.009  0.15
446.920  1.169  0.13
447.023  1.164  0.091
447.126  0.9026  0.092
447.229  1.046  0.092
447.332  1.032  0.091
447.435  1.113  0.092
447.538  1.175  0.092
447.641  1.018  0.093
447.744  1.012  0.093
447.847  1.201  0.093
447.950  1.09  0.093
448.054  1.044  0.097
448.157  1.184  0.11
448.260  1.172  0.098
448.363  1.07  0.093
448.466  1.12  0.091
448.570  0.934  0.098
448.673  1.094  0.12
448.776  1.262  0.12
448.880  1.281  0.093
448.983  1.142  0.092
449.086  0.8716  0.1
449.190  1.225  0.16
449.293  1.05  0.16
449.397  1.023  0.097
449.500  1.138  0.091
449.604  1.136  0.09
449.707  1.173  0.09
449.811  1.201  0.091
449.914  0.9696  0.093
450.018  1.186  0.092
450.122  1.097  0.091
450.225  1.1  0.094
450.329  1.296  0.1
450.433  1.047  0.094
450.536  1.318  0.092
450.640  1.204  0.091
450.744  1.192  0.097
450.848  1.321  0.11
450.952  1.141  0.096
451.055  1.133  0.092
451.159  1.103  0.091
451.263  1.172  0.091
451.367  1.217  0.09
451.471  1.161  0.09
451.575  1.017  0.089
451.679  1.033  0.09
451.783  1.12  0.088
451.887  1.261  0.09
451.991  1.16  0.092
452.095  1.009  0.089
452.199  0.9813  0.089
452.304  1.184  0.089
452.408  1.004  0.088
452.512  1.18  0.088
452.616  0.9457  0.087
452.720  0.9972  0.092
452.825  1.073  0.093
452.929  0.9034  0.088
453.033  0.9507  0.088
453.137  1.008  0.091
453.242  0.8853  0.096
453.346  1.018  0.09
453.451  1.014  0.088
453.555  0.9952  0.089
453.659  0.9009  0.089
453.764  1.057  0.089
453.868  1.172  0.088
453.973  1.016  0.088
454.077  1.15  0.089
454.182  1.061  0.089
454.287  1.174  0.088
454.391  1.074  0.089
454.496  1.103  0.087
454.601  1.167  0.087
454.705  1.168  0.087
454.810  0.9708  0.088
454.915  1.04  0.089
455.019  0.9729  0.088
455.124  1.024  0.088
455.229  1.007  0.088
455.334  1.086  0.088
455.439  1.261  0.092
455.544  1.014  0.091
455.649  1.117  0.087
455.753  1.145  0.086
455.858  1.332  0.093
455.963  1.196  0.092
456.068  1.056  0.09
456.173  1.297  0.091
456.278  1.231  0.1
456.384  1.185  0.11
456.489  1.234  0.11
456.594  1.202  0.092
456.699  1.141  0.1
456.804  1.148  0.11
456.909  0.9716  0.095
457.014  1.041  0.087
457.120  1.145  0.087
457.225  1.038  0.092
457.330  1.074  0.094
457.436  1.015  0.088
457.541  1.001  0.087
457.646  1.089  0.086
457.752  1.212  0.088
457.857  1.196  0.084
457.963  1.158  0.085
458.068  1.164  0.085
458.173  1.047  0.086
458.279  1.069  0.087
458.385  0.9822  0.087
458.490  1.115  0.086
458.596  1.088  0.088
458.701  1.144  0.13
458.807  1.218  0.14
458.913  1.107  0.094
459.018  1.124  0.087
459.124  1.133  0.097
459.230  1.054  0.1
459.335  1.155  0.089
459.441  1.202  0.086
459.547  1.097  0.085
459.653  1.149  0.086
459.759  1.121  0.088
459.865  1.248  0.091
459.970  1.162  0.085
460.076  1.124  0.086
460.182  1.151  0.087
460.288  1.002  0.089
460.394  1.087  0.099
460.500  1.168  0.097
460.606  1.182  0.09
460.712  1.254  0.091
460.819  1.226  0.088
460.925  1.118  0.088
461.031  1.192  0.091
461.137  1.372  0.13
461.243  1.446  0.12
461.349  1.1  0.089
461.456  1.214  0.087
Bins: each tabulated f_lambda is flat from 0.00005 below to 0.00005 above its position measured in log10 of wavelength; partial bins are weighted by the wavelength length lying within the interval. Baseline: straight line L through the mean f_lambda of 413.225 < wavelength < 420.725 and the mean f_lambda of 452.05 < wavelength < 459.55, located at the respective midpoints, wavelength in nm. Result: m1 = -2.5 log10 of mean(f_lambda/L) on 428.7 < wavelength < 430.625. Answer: 0.24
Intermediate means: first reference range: 0.745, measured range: 0.689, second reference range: 1.09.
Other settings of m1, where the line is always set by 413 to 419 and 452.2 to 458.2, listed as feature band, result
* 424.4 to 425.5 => 0.051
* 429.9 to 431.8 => 0.200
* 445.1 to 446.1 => 0.056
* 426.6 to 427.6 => 0.068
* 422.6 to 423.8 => 0.071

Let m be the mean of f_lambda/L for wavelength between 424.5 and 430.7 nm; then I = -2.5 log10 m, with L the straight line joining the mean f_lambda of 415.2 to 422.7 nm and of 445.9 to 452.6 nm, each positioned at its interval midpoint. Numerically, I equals 0.12 mag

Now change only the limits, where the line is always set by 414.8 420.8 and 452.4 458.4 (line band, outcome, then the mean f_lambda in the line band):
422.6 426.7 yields 0.03 mag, 0.789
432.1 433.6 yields 0.01 mag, 0.879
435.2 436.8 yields -0.03 mag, 0.942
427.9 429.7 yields 0.08 mag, 0.788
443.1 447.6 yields -0.01 mag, 1.01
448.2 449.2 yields -0.09 mag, 1.11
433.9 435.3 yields 0.01 mag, 0.896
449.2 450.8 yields -0.11 mag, 1.14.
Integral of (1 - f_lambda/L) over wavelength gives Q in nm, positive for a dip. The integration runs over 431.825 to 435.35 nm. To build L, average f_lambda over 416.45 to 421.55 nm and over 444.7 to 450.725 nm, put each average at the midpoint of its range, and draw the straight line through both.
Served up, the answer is 0.08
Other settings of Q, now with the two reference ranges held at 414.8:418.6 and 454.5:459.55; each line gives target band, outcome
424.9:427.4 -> 0.13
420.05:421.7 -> 0.10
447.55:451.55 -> -0.32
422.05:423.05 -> -0.04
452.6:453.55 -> 0.09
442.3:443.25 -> 0.06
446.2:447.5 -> 0.00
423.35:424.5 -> 0.08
